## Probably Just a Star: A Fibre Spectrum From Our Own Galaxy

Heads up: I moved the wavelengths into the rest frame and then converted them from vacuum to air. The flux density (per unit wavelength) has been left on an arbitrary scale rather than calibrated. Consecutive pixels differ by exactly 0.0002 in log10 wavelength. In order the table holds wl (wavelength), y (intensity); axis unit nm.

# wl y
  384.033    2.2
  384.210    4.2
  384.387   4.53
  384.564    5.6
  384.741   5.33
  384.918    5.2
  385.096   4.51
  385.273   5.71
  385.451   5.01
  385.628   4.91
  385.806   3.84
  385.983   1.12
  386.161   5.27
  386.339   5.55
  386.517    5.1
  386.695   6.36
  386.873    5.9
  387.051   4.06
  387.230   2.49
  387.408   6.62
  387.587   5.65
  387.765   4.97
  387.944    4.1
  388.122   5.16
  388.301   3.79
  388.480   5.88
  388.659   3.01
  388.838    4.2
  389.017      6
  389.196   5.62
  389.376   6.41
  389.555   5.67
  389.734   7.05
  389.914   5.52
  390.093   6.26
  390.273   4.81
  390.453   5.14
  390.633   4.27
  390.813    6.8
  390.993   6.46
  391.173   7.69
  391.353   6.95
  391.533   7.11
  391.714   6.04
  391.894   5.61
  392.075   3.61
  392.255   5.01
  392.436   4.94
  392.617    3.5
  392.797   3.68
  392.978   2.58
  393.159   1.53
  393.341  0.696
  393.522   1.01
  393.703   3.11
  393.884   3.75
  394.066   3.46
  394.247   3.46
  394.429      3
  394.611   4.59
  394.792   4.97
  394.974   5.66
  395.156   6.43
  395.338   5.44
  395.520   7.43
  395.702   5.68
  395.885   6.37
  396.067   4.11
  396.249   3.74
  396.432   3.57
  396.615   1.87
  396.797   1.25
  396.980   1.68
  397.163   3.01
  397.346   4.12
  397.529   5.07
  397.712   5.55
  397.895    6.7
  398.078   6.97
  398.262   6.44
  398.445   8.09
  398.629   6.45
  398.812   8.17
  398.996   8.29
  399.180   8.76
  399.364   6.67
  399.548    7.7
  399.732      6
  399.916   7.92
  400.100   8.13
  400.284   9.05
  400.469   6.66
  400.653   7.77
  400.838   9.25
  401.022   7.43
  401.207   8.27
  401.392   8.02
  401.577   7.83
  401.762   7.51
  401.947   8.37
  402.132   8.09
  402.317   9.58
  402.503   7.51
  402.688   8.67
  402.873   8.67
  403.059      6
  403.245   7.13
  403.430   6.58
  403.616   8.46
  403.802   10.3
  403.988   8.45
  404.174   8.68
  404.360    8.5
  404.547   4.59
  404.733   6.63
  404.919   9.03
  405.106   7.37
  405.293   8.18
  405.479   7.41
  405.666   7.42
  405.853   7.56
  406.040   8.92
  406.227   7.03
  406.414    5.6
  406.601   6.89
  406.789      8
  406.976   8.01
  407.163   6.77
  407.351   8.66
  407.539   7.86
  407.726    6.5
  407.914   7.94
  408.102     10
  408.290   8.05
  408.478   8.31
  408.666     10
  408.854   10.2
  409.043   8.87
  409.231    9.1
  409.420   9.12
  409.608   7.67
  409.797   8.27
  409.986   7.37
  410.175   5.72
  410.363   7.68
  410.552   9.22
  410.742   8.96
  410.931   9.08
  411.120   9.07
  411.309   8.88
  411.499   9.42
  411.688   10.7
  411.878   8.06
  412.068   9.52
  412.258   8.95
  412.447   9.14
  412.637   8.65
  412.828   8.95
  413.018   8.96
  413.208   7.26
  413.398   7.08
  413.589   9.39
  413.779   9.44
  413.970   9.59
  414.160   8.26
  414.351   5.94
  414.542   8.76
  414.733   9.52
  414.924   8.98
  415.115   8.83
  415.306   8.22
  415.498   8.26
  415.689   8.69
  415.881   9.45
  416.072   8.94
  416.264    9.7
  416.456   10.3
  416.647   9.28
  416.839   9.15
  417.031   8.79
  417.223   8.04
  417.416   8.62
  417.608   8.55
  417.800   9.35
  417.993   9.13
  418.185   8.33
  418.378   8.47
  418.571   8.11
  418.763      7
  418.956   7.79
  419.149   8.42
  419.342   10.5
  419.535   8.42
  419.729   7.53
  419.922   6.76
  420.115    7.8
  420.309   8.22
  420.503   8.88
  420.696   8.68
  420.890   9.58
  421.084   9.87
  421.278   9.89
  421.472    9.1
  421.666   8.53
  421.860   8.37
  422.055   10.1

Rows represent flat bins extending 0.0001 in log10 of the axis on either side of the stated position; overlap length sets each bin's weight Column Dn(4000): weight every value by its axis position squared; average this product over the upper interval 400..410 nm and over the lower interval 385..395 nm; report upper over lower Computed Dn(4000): 1.8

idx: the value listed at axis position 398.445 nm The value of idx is 8.09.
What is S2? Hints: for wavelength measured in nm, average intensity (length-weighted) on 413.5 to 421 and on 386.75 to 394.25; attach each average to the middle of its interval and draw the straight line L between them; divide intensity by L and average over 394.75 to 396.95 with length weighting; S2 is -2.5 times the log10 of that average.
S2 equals 0.19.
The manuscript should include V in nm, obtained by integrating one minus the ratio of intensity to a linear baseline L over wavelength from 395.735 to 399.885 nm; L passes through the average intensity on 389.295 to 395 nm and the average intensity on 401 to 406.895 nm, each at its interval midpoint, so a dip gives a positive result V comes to 0.475 nm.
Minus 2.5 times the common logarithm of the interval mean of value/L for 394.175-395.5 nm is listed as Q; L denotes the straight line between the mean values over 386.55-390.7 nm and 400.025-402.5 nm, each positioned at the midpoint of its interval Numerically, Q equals 0.32 mag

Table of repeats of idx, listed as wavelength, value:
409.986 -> 7.37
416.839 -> 9.15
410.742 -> 8.96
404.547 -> 4.59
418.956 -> 7.79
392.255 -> 5.01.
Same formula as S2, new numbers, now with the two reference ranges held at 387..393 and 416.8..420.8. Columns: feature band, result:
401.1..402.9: -0.25 mag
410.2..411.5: -0.16 mag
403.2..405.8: -0.14 mag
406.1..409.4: -0.13 mag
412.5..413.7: -0.09 mag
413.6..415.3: -0.10 mag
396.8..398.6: 0.19 mag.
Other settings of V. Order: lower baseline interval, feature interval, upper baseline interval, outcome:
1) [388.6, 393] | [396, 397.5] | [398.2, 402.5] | 0.853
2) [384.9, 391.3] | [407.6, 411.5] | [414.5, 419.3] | -0.332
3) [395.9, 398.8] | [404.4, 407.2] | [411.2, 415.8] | -0.210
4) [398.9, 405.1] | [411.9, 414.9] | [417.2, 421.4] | -0.107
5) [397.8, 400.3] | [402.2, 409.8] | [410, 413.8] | 0.103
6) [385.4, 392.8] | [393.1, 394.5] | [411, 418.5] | 0.800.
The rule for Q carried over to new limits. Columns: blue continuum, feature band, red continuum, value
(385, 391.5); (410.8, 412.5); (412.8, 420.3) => -0.15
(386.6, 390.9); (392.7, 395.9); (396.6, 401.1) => 0.43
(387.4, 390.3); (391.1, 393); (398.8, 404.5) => 0.14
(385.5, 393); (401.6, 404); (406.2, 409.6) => -0.10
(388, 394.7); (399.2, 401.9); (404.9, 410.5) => -0.19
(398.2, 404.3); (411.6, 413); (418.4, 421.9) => -0.11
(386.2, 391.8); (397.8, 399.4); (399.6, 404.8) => -0.03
